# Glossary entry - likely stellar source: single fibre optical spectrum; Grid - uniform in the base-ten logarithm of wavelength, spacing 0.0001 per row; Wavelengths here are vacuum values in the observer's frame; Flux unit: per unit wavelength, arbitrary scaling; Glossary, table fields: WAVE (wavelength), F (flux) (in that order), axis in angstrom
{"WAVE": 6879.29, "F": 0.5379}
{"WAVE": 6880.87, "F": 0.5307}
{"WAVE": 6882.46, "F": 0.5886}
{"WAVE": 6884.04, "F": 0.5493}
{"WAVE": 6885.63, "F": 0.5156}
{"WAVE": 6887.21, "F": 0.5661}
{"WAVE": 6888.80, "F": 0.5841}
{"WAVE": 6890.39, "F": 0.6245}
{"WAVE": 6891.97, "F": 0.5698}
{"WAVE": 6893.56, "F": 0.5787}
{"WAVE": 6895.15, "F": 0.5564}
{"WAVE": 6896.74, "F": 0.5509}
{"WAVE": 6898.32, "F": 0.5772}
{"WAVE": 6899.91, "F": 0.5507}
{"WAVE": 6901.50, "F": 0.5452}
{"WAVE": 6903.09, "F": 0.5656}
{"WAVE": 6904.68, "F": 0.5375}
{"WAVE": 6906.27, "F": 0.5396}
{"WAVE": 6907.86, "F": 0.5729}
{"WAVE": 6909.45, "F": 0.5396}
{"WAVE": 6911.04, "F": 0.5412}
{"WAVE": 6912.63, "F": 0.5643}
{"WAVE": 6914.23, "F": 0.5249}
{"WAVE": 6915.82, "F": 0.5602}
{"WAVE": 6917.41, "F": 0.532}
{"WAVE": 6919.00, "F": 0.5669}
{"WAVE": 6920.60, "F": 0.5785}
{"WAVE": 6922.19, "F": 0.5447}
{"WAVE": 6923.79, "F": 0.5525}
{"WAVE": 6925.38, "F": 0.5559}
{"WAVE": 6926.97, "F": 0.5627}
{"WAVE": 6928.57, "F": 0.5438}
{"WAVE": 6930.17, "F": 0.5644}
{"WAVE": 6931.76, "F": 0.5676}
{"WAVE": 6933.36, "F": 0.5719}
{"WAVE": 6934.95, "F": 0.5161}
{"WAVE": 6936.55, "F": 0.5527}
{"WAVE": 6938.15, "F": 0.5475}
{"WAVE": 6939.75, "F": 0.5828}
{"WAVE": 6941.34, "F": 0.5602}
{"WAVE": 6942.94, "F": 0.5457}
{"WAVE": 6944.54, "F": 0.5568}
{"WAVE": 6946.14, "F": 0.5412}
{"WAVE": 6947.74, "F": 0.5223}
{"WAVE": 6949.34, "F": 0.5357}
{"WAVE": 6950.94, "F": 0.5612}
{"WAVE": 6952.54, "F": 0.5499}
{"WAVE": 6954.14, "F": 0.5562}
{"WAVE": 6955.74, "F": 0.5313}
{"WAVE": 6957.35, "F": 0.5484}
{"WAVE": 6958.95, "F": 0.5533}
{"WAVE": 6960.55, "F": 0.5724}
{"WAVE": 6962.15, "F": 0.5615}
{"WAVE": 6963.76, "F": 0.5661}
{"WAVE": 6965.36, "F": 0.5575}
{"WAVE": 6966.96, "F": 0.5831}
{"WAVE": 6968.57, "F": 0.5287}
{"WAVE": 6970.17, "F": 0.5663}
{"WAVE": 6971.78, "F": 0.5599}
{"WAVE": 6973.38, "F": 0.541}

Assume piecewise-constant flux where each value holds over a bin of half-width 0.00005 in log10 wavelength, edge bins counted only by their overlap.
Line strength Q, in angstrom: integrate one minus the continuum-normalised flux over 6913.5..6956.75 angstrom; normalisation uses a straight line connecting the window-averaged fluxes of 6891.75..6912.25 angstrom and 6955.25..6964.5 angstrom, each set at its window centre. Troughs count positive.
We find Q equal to 0.3 angstrom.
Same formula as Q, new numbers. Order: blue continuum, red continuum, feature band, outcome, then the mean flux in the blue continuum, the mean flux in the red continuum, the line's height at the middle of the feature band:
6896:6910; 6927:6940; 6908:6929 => 0.08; 0.554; 0.555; 0.554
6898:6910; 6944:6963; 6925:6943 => -0.19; 0.553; 0.549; 0.55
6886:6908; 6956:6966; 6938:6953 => 0.25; 0.565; 0.558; 0.56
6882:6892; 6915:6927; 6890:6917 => 0.32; 0.571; 0.557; 0.564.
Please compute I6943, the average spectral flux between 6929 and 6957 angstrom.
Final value 0.551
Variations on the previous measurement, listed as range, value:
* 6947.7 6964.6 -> 0.552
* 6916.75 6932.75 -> 0.557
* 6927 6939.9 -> 0.555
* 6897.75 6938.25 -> 0.553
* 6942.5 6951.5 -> 0.543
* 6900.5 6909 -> 0.552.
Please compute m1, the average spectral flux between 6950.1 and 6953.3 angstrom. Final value 0.556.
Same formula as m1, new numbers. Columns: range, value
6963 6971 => 0.56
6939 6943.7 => 0.564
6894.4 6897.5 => 0.553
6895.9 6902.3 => 0.556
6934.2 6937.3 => 0.534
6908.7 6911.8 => 0.541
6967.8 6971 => 0.548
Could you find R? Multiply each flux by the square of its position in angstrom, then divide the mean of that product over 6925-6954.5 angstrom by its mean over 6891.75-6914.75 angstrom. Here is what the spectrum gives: 1.01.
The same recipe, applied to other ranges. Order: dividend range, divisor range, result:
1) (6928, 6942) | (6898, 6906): 1.02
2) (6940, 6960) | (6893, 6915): 1.01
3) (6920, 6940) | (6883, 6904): 1.00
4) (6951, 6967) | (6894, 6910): 1.02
